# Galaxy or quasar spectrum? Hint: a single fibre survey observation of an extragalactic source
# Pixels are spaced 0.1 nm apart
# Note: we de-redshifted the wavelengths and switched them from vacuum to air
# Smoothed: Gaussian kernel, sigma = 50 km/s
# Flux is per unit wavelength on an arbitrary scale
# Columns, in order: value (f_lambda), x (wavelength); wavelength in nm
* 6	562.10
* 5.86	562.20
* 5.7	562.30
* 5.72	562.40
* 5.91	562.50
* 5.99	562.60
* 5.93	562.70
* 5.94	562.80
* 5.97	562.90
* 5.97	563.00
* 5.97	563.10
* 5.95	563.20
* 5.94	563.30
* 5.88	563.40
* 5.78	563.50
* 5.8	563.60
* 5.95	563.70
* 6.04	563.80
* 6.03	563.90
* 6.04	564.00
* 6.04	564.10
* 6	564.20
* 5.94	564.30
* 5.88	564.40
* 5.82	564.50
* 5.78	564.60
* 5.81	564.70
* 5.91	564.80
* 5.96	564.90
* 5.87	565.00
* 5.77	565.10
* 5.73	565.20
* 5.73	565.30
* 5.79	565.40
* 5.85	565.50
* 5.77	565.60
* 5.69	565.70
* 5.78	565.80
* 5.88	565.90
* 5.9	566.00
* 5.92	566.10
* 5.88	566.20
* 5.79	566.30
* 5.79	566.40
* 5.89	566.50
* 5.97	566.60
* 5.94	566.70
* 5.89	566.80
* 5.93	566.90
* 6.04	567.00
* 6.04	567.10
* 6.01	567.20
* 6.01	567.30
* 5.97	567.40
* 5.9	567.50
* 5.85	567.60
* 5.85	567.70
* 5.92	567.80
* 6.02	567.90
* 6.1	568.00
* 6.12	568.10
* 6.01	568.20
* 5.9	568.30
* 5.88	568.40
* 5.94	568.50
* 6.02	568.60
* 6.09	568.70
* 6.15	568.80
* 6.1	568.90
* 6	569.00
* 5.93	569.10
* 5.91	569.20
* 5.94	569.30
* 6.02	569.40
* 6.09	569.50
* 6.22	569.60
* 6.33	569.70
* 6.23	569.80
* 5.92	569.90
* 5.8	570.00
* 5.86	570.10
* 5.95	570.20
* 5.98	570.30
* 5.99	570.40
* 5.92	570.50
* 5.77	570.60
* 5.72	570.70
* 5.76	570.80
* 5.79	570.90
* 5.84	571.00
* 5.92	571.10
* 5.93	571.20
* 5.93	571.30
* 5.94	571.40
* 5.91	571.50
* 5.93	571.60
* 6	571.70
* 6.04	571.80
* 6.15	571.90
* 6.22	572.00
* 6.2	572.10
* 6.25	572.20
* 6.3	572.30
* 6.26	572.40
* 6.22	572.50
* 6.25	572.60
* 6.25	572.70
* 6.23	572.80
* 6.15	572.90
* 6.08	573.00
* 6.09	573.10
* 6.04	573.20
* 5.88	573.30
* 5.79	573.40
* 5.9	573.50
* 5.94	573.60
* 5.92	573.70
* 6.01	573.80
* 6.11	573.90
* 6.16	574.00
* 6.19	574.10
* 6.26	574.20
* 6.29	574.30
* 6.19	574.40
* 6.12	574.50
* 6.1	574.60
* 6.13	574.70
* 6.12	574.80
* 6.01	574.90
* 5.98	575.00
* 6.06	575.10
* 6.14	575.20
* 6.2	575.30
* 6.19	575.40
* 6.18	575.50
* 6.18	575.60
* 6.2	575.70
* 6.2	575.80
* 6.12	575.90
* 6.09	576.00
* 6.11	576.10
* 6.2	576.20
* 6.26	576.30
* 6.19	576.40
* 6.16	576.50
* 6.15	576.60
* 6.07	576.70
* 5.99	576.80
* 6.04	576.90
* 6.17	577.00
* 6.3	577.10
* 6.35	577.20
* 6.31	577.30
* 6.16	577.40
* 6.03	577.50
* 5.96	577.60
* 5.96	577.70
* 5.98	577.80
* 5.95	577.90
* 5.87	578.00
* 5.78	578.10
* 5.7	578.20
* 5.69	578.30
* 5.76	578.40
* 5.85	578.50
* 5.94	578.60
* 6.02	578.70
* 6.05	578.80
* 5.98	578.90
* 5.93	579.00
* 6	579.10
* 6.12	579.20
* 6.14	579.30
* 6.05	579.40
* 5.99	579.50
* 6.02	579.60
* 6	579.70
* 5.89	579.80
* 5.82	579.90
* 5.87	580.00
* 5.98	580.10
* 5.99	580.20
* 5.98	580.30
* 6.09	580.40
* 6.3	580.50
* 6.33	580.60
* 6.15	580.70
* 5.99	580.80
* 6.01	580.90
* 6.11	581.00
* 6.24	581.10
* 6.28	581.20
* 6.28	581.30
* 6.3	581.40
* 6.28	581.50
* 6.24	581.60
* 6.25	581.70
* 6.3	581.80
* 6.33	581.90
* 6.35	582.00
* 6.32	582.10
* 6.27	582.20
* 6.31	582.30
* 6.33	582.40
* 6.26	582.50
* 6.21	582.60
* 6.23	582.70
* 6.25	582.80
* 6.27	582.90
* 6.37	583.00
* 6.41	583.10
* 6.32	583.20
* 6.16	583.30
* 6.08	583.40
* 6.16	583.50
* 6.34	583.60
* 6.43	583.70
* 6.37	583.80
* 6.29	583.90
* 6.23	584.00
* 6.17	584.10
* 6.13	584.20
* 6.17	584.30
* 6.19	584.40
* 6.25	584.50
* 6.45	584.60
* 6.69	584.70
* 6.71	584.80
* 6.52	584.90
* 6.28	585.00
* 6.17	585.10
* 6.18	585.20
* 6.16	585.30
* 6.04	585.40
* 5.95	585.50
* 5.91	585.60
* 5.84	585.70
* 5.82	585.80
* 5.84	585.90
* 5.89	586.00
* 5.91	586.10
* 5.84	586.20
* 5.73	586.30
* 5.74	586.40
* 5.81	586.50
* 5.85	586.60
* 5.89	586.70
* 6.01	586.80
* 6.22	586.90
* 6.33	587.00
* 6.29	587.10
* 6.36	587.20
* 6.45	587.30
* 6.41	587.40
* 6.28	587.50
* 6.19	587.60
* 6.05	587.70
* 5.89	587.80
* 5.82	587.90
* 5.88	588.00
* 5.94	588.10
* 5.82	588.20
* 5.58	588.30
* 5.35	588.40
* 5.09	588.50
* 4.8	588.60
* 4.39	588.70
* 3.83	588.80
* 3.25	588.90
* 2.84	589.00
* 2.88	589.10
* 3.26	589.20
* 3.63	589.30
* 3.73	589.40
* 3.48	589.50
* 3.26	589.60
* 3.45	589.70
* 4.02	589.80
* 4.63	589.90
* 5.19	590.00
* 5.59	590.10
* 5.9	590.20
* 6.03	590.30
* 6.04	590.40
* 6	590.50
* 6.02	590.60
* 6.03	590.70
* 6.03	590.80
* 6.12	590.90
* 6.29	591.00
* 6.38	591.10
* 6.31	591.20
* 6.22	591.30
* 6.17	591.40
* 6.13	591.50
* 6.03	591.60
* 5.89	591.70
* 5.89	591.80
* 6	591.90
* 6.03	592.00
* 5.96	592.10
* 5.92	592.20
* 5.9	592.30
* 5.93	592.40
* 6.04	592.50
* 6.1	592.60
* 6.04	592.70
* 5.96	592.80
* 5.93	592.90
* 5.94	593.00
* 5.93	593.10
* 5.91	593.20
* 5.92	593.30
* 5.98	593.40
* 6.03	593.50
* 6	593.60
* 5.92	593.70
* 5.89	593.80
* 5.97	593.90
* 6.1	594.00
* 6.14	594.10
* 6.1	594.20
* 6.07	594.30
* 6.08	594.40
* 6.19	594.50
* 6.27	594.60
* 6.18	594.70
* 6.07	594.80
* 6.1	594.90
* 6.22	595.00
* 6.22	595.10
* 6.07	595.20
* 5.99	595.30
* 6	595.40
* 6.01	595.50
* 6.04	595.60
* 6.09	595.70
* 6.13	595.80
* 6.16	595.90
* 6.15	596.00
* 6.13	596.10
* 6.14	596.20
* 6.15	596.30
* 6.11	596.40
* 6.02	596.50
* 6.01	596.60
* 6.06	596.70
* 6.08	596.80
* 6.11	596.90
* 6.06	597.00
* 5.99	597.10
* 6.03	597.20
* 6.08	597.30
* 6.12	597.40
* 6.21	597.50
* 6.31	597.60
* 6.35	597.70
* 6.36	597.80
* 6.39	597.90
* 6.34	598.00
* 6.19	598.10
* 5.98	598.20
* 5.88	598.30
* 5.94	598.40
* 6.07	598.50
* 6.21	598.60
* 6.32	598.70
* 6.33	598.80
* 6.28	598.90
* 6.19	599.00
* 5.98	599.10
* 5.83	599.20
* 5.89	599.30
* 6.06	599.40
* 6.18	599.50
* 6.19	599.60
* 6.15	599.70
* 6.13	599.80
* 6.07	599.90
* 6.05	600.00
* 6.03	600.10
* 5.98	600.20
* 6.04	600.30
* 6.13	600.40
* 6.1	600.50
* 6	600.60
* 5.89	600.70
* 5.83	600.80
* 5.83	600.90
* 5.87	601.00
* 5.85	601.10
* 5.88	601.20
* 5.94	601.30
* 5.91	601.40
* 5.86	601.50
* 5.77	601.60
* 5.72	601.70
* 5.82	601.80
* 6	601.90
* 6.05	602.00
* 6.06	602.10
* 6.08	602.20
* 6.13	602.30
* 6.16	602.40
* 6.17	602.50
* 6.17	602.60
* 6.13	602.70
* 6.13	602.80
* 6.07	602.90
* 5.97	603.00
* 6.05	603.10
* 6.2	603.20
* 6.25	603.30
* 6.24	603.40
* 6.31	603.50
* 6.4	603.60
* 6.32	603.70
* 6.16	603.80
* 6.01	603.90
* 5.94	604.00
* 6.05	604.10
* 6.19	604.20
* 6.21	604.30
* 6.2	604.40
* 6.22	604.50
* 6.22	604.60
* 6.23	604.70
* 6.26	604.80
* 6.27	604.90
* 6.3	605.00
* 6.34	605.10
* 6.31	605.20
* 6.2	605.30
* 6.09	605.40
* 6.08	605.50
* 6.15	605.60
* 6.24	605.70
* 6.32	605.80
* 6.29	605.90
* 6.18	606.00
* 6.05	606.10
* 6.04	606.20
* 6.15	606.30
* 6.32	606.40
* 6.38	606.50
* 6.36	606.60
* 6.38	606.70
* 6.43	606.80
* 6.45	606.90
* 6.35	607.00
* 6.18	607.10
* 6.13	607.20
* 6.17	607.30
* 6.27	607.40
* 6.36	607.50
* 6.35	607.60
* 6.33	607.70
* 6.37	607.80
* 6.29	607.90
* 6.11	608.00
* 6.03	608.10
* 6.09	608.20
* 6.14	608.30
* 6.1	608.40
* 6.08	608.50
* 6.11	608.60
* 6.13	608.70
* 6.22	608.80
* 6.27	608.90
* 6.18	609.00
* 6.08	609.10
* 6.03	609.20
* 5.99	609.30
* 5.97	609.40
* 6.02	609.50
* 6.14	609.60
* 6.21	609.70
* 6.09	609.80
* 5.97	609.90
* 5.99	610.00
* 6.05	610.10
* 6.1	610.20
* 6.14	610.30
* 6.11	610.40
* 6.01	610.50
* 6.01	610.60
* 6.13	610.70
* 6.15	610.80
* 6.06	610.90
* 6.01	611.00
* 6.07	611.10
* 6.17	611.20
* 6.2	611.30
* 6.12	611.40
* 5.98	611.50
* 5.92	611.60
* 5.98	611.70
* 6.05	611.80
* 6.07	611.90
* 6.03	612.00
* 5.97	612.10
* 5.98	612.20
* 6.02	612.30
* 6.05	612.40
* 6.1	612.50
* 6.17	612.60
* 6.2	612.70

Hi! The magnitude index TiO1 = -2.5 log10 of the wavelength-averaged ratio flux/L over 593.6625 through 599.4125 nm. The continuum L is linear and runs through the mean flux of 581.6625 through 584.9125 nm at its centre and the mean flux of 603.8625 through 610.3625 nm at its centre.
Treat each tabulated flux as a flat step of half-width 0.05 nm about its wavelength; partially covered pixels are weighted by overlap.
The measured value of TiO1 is 0.02 mag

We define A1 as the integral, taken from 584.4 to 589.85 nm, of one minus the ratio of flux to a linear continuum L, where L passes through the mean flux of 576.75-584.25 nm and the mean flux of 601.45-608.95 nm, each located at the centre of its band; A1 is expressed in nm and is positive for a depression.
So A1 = 0.606 nm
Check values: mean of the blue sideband 6.12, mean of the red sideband 6.18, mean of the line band 5.46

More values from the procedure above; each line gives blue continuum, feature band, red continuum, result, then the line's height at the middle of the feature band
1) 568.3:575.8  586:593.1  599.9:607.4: 0.66 nm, 6.09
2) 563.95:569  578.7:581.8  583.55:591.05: -0.21 nm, 5.71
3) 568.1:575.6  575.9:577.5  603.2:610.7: -0.03 nm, 6.06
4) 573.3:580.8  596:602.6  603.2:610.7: 0.09 nm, 6.15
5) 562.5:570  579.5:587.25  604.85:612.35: -0.17 nm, 6.03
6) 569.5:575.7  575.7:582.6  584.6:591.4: -0.31 nm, 5.84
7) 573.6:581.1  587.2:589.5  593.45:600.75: 0.42 nm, 6.09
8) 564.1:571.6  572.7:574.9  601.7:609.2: -0.04 nm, 5.97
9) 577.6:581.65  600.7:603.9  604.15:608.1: 0.09 nm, 6.22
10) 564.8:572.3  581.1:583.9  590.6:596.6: -0.13 nm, 6.01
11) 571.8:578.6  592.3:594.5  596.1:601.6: 0.03 nm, 6.08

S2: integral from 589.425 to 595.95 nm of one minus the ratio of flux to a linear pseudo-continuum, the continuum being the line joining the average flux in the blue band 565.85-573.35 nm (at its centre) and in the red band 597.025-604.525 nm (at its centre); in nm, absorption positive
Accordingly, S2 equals 0.23 nm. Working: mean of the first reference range 6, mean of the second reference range 6.09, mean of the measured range 5.85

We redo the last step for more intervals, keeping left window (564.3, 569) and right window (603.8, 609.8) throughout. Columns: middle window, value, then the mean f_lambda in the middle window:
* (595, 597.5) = 0.01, 6.09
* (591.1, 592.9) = 0.02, 6.04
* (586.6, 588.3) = -0.01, 6.09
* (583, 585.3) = -0.10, 6.3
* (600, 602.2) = 0.08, 5.94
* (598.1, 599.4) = 0.01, 6.08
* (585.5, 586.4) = 0.03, 5.85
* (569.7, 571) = 0.01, 5.91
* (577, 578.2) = -0.01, 6.05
